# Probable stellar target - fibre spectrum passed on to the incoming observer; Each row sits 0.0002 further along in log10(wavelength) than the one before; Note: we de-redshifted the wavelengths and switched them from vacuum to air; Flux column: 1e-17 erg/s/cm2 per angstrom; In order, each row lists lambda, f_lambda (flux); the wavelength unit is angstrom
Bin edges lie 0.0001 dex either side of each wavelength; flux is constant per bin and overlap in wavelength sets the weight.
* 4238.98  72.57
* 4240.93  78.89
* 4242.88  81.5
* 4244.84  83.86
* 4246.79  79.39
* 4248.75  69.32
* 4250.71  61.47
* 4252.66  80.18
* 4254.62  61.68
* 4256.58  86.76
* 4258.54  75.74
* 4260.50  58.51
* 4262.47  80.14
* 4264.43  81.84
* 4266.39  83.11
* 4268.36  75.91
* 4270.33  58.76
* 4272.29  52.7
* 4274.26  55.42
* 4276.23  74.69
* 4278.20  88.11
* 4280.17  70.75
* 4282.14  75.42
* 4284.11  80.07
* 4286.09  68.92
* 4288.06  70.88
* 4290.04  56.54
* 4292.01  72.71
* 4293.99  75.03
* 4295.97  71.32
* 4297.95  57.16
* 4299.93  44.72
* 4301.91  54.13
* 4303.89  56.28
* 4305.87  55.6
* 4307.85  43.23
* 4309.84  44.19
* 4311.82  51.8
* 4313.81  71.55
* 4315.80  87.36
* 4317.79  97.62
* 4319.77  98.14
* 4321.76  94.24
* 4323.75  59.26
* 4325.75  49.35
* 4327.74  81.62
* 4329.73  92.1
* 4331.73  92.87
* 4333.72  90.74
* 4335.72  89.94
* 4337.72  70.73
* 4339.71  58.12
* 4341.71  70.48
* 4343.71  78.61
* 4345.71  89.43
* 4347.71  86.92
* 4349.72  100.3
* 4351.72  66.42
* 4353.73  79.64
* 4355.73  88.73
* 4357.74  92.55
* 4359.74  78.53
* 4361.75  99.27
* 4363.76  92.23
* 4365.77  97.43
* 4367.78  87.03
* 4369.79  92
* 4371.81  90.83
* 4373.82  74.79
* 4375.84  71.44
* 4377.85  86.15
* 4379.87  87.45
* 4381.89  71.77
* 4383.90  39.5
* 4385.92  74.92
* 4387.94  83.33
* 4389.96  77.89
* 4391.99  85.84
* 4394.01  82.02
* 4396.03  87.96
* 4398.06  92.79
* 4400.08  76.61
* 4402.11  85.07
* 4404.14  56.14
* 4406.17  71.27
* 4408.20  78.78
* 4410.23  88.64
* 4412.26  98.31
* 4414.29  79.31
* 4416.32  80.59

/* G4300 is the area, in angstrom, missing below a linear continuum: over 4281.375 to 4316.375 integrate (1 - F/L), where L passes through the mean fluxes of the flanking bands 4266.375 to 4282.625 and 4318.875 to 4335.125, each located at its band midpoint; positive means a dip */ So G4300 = 5.8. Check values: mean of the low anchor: 69.6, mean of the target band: 62.8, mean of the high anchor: 82.4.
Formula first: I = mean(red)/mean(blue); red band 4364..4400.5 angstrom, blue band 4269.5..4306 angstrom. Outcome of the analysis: 1.2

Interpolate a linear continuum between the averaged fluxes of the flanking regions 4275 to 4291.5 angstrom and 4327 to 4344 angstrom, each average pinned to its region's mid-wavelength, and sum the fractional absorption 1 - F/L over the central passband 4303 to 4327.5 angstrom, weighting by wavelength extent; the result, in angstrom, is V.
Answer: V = 3.1 angstrom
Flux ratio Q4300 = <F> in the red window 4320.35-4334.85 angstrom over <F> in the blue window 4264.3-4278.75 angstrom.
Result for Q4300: 1.1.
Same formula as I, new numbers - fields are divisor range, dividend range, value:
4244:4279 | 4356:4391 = 1.13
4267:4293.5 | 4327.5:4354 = 1.18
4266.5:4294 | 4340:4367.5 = 1.22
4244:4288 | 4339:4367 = 1.16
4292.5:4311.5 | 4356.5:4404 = 1.47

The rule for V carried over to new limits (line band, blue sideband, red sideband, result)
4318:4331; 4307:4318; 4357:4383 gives -2.30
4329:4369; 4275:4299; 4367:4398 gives -4.23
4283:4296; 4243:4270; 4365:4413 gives 0.95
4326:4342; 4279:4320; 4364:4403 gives -1.61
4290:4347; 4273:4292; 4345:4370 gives 6.00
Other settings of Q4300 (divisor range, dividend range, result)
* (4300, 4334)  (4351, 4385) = 1.16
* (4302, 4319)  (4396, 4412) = 1.26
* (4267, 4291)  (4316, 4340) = 1.19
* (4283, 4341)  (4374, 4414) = 1.12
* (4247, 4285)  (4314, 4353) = 1.13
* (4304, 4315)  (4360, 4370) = 1.71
